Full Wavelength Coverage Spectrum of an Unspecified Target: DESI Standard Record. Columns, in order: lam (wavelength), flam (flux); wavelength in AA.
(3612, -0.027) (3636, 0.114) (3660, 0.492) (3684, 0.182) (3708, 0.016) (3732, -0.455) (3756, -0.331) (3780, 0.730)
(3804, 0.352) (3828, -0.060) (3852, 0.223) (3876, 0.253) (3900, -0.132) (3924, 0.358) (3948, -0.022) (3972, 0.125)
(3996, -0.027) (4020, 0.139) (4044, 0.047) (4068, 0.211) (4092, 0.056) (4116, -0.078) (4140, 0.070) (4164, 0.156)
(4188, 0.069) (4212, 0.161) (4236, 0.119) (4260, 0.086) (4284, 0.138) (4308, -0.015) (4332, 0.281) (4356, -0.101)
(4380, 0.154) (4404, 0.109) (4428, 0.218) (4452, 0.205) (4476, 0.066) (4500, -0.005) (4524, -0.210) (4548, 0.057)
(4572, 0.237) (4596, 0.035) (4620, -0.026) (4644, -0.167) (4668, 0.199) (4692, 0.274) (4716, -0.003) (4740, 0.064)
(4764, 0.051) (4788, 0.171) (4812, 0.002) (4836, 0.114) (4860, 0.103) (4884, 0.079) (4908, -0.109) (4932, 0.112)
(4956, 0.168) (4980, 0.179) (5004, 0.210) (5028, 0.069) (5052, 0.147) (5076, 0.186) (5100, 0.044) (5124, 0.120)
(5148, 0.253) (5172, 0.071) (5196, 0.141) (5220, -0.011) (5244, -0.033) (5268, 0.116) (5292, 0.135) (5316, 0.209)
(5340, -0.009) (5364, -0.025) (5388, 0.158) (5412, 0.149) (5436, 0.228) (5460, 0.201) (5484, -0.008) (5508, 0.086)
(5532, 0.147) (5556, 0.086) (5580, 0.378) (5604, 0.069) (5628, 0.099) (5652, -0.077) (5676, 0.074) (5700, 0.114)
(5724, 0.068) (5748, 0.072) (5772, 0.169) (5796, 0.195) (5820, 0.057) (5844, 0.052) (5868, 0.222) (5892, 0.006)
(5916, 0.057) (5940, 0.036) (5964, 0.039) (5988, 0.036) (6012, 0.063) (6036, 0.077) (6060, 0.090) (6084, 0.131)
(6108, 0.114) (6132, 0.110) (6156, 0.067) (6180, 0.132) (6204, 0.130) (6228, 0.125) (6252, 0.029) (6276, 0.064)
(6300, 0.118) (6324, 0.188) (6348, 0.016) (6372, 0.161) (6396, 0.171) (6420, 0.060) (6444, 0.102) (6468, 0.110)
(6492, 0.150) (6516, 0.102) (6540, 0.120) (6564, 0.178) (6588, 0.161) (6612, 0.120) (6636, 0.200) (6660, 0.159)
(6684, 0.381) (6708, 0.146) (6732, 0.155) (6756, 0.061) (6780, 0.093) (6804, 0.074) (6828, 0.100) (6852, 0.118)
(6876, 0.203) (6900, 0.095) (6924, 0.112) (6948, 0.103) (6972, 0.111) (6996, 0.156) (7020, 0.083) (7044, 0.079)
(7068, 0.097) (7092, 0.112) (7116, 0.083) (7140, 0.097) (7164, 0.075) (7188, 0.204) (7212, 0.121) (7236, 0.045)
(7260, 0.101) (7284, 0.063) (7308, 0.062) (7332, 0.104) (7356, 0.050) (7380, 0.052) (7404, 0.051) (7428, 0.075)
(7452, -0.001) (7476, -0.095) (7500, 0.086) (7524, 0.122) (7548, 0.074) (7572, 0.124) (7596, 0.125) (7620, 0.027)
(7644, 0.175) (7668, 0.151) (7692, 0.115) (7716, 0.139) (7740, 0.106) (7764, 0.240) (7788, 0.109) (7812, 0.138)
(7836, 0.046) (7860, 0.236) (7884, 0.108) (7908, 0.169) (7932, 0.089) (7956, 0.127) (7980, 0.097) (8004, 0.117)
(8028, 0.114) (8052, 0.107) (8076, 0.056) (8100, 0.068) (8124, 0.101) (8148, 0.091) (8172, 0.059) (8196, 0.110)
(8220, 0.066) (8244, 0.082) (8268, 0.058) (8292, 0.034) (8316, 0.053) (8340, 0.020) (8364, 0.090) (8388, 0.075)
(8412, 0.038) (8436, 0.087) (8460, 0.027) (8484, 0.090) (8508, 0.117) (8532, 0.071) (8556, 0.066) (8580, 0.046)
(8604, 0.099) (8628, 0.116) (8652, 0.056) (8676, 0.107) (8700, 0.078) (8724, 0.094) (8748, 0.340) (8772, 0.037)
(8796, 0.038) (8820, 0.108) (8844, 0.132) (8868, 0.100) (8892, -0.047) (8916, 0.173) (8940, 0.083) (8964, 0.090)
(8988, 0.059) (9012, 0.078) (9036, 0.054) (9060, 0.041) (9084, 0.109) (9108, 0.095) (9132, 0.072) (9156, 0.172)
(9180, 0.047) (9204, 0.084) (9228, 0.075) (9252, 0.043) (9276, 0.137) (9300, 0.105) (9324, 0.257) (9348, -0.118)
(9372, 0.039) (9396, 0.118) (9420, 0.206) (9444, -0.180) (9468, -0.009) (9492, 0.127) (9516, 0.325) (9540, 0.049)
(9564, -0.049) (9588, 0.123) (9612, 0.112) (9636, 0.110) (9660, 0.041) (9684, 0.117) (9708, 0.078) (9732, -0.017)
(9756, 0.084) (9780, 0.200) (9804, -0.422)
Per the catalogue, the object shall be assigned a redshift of 0.33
